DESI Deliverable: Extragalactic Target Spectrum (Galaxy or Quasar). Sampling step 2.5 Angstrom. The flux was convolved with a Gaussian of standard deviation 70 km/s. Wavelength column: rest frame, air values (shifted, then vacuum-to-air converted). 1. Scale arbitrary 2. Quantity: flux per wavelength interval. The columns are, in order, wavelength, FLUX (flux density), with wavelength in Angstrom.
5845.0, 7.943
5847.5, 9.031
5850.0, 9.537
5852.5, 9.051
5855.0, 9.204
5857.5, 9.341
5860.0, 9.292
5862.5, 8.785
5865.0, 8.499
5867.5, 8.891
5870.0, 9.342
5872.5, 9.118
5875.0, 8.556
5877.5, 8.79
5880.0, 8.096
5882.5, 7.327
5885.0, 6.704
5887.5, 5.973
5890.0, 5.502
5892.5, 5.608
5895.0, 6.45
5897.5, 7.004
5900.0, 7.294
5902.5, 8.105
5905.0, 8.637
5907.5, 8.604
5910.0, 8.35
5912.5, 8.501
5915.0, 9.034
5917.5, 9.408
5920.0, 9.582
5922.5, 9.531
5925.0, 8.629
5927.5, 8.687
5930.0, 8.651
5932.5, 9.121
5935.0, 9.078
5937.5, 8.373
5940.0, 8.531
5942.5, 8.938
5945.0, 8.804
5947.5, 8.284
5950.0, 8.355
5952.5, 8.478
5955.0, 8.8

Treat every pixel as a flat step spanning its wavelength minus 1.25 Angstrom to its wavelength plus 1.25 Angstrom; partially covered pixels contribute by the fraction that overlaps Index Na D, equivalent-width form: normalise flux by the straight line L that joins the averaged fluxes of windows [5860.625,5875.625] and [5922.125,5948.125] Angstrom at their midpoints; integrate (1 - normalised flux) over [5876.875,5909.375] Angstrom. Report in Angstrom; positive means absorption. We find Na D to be 5.9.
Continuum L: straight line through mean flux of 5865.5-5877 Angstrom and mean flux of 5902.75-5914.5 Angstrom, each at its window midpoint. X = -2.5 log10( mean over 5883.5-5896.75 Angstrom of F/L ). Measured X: 0.387 mag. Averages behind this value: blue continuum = 8.93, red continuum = 8.52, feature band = 6.11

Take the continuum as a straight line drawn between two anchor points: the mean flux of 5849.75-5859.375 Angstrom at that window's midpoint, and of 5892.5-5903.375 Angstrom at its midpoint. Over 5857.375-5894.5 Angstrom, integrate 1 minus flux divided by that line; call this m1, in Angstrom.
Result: 1.3 Angstrom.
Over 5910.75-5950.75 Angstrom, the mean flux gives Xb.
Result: 8.84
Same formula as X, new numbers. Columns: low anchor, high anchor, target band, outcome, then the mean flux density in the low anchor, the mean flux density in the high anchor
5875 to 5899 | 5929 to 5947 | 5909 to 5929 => -0.11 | 6.92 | 8.77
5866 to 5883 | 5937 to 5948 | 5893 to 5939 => 0.02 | 8.64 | 8.62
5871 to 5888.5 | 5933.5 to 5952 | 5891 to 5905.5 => 0.14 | 7.84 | 8.62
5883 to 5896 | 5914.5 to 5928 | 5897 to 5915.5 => -0.06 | 6.11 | 9.18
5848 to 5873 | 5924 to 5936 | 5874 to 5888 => 0.18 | 9.1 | 8.83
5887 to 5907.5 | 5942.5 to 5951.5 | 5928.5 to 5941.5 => -0.08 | 6.96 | 8.54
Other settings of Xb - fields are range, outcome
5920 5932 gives 8.96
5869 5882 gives 8.69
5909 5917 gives 8.71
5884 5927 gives 7.84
